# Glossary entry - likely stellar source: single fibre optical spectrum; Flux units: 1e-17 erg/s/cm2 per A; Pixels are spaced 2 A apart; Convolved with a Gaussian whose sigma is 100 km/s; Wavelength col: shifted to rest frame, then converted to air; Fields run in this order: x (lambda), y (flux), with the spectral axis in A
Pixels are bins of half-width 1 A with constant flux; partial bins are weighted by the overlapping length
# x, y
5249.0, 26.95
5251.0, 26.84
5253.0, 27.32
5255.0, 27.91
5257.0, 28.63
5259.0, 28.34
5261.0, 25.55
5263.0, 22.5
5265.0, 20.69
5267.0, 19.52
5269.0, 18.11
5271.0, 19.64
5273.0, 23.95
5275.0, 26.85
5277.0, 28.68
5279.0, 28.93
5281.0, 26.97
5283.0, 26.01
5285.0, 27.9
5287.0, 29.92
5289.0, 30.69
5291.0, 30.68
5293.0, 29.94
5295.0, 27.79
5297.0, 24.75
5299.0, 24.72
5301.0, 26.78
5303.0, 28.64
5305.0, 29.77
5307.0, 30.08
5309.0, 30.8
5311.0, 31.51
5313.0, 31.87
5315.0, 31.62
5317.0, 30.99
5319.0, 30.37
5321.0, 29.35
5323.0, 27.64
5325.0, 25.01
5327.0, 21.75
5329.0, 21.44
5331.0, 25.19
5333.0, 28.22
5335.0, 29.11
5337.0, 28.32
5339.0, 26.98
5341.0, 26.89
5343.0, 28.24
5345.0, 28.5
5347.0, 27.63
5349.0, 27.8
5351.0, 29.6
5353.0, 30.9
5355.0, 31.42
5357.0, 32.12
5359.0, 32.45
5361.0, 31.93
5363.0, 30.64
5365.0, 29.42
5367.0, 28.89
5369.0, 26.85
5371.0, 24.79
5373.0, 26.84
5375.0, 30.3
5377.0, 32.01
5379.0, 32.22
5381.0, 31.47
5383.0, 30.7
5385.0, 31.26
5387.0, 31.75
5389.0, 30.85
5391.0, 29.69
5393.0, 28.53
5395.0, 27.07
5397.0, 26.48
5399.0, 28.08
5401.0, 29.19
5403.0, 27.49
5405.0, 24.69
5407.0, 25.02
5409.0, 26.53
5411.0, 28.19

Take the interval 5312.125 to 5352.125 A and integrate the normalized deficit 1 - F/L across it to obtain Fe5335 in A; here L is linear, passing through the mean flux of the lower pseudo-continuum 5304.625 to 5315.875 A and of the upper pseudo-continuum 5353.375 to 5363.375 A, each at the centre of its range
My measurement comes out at 4.47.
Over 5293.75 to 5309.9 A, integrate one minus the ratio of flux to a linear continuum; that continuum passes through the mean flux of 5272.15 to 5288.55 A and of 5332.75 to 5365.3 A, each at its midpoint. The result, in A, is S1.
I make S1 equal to 0.1 A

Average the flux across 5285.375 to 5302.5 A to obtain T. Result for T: 28.2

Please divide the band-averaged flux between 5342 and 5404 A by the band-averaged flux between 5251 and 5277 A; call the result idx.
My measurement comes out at 1.21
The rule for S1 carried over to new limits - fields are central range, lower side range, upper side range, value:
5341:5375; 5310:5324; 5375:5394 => 1.69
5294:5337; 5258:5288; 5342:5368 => -0.76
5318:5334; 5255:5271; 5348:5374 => 0.69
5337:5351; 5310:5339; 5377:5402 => 0.34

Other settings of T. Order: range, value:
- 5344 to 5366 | 30.2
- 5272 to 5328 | 28.4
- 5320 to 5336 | 26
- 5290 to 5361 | 28.6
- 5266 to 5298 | 26.3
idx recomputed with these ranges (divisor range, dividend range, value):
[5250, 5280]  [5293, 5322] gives 1.17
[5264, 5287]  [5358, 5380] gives 1.21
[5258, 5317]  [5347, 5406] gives 1.09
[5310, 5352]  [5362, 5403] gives 1.05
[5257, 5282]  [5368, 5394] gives 1.22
